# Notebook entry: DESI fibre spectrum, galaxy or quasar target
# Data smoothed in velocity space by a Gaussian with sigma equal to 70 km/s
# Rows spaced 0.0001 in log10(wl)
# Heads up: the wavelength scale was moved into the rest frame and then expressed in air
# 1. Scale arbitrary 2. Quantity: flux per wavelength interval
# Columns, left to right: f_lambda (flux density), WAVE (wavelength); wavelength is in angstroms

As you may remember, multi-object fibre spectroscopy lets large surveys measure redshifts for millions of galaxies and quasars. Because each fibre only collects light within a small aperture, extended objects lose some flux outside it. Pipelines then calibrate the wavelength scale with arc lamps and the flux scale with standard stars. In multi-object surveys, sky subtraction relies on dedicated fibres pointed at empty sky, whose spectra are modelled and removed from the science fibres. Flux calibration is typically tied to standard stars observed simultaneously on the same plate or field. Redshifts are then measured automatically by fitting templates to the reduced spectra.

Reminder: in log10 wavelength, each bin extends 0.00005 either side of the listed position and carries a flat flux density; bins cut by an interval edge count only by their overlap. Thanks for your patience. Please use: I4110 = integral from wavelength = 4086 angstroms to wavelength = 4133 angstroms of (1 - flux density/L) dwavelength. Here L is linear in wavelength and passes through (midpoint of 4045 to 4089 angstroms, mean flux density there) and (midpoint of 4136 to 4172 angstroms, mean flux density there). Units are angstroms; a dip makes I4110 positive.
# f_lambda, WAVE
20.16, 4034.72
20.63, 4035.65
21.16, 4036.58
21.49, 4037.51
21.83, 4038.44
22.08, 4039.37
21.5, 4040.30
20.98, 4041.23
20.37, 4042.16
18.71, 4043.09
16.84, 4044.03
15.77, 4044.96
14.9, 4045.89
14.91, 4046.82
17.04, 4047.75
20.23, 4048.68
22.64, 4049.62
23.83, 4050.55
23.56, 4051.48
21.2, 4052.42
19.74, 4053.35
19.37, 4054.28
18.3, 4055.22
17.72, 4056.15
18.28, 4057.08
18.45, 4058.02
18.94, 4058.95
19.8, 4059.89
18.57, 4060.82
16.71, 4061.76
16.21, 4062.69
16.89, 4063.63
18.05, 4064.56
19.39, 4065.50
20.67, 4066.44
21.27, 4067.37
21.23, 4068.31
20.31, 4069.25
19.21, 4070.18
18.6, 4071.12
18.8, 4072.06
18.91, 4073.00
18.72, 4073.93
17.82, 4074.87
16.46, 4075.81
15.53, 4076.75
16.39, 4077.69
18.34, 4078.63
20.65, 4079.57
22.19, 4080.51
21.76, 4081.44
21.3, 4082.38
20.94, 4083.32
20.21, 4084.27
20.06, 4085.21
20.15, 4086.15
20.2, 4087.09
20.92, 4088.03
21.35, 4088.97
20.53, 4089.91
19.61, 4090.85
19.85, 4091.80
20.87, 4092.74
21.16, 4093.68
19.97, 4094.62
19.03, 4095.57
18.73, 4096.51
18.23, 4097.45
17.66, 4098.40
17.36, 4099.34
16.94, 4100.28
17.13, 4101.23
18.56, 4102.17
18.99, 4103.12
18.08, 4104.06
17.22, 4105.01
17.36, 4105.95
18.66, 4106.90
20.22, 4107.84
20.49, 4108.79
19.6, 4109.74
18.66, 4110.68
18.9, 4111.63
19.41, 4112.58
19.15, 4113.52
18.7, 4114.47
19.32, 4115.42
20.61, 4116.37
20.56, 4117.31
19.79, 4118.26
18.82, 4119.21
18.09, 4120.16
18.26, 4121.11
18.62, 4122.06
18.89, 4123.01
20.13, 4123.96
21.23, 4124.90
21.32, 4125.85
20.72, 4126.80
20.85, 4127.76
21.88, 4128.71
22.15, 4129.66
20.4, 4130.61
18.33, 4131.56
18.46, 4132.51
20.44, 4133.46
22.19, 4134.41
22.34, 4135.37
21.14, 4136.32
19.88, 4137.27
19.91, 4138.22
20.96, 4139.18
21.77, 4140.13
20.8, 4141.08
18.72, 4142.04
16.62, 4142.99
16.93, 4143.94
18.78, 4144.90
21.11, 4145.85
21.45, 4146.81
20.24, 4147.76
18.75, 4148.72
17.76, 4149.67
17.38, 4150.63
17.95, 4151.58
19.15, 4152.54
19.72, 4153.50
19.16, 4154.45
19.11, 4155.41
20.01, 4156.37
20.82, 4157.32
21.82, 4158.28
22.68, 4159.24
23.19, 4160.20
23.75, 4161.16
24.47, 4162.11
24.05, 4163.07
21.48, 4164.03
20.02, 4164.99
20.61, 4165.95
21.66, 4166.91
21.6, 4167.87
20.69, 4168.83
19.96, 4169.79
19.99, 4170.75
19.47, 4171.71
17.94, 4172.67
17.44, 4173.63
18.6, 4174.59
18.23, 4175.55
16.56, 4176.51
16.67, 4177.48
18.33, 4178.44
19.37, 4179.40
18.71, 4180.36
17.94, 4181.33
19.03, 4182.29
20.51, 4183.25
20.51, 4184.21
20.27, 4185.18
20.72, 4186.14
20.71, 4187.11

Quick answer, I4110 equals 0.8 angstroms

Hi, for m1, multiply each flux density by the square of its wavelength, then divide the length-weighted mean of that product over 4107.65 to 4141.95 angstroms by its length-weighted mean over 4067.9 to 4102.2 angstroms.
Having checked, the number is 1.06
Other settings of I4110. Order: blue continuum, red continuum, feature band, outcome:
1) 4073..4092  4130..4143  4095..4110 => 1.1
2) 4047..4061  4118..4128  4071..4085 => 0.4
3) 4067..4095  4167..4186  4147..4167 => -1.4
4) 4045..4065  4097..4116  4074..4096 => -1.4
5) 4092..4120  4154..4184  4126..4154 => -0.4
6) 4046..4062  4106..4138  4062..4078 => 0.8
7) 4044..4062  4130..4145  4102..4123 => 0.6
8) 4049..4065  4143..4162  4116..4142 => -0.6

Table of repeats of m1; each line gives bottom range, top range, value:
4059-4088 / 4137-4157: 1.04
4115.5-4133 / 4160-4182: 1.02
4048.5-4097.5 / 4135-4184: 1.06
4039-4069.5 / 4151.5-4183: 1.10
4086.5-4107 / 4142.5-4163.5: 1.09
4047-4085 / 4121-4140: 1.09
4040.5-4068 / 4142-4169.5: 1.13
